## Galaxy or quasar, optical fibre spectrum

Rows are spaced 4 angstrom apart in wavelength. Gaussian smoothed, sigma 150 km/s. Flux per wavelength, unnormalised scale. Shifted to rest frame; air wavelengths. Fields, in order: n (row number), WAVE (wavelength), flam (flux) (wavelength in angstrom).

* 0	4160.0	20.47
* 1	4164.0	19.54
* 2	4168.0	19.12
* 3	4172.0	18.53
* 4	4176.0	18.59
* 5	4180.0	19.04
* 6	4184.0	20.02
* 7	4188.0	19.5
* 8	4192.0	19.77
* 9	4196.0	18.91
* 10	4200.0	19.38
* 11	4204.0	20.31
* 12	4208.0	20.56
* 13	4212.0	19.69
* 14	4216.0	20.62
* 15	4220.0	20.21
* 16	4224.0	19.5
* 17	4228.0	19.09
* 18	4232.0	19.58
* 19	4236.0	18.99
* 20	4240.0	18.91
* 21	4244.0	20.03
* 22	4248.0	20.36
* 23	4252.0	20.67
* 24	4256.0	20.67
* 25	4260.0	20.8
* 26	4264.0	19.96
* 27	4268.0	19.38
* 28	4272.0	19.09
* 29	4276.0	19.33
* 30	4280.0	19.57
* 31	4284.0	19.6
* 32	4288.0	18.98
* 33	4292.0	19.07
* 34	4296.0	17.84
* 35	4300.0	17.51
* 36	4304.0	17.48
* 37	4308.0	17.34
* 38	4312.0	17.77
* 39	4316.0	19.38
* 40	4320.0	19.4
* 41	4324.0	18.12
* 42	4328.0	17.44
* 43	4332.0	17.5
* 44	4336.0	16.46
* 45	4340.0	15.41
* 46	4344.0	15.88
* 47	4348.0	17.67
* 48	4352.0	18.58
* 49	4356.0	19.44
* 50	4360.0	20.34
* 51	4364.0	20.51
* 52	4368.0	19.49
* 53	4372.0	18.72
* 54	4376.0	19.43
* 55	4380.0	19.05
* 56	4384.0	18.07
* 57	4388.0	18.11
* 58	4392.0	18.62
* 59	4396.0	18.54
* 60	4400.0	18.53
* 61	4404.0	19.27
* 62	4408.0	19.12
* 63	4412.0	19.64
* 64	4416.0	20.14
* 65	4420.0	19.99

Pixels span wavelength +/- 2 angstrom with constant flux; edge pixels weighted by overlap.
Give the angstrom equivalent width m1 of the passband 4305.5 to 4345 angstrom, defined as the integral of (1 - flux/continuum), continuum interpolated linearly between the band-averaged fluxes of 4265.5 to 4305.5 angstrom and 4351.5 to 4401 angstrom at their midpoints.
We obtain 2.9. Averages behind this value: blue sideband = 18.8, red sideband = 19.1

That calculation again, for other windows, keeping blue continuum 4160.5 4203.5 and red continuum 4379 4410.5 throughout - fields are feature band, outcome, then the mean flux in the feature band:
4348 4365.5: -0.6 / 19.5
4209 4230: -0.7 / 19.9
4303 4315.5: 0.8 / 17.8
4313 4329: 0.2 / 18.6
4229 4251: -0.5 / 19.6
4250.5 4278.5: -1.3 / 20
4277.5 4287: -0.2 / 19.5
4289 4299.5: 0.3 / 18.4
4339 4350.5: 1.4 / 16.5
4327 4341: 1.6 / 16.7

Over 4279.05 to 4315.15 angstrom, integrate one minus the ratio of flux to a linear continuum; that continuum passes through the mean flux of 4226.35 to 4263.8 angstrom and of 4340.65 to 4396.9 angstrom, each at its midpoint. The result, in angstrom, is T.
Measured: 1.9 angstrom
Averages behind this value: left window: 19.9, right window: 18.7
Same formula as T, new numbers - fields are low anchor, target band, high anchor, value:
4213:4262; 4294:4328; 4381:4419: 2.5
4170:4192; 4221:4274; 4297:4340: -3.7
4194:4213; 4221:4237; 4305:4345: -0.1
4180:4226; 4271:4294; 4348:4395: 0.2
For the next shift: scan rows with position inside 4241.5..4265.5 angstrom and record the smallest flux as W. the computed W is 19.96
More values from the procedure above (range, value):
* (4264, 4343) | 15.41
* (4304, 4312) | 17.34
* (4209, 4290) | 18.91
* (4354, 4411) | 18.07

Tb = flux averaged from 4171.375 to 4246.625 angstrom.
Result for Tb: 19.6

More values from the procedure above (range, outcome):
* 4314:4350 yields 17.5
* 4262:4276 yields 19.5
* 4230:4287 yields 19.8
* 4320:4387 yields 18.3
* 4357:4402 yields 19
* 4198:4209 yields 20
